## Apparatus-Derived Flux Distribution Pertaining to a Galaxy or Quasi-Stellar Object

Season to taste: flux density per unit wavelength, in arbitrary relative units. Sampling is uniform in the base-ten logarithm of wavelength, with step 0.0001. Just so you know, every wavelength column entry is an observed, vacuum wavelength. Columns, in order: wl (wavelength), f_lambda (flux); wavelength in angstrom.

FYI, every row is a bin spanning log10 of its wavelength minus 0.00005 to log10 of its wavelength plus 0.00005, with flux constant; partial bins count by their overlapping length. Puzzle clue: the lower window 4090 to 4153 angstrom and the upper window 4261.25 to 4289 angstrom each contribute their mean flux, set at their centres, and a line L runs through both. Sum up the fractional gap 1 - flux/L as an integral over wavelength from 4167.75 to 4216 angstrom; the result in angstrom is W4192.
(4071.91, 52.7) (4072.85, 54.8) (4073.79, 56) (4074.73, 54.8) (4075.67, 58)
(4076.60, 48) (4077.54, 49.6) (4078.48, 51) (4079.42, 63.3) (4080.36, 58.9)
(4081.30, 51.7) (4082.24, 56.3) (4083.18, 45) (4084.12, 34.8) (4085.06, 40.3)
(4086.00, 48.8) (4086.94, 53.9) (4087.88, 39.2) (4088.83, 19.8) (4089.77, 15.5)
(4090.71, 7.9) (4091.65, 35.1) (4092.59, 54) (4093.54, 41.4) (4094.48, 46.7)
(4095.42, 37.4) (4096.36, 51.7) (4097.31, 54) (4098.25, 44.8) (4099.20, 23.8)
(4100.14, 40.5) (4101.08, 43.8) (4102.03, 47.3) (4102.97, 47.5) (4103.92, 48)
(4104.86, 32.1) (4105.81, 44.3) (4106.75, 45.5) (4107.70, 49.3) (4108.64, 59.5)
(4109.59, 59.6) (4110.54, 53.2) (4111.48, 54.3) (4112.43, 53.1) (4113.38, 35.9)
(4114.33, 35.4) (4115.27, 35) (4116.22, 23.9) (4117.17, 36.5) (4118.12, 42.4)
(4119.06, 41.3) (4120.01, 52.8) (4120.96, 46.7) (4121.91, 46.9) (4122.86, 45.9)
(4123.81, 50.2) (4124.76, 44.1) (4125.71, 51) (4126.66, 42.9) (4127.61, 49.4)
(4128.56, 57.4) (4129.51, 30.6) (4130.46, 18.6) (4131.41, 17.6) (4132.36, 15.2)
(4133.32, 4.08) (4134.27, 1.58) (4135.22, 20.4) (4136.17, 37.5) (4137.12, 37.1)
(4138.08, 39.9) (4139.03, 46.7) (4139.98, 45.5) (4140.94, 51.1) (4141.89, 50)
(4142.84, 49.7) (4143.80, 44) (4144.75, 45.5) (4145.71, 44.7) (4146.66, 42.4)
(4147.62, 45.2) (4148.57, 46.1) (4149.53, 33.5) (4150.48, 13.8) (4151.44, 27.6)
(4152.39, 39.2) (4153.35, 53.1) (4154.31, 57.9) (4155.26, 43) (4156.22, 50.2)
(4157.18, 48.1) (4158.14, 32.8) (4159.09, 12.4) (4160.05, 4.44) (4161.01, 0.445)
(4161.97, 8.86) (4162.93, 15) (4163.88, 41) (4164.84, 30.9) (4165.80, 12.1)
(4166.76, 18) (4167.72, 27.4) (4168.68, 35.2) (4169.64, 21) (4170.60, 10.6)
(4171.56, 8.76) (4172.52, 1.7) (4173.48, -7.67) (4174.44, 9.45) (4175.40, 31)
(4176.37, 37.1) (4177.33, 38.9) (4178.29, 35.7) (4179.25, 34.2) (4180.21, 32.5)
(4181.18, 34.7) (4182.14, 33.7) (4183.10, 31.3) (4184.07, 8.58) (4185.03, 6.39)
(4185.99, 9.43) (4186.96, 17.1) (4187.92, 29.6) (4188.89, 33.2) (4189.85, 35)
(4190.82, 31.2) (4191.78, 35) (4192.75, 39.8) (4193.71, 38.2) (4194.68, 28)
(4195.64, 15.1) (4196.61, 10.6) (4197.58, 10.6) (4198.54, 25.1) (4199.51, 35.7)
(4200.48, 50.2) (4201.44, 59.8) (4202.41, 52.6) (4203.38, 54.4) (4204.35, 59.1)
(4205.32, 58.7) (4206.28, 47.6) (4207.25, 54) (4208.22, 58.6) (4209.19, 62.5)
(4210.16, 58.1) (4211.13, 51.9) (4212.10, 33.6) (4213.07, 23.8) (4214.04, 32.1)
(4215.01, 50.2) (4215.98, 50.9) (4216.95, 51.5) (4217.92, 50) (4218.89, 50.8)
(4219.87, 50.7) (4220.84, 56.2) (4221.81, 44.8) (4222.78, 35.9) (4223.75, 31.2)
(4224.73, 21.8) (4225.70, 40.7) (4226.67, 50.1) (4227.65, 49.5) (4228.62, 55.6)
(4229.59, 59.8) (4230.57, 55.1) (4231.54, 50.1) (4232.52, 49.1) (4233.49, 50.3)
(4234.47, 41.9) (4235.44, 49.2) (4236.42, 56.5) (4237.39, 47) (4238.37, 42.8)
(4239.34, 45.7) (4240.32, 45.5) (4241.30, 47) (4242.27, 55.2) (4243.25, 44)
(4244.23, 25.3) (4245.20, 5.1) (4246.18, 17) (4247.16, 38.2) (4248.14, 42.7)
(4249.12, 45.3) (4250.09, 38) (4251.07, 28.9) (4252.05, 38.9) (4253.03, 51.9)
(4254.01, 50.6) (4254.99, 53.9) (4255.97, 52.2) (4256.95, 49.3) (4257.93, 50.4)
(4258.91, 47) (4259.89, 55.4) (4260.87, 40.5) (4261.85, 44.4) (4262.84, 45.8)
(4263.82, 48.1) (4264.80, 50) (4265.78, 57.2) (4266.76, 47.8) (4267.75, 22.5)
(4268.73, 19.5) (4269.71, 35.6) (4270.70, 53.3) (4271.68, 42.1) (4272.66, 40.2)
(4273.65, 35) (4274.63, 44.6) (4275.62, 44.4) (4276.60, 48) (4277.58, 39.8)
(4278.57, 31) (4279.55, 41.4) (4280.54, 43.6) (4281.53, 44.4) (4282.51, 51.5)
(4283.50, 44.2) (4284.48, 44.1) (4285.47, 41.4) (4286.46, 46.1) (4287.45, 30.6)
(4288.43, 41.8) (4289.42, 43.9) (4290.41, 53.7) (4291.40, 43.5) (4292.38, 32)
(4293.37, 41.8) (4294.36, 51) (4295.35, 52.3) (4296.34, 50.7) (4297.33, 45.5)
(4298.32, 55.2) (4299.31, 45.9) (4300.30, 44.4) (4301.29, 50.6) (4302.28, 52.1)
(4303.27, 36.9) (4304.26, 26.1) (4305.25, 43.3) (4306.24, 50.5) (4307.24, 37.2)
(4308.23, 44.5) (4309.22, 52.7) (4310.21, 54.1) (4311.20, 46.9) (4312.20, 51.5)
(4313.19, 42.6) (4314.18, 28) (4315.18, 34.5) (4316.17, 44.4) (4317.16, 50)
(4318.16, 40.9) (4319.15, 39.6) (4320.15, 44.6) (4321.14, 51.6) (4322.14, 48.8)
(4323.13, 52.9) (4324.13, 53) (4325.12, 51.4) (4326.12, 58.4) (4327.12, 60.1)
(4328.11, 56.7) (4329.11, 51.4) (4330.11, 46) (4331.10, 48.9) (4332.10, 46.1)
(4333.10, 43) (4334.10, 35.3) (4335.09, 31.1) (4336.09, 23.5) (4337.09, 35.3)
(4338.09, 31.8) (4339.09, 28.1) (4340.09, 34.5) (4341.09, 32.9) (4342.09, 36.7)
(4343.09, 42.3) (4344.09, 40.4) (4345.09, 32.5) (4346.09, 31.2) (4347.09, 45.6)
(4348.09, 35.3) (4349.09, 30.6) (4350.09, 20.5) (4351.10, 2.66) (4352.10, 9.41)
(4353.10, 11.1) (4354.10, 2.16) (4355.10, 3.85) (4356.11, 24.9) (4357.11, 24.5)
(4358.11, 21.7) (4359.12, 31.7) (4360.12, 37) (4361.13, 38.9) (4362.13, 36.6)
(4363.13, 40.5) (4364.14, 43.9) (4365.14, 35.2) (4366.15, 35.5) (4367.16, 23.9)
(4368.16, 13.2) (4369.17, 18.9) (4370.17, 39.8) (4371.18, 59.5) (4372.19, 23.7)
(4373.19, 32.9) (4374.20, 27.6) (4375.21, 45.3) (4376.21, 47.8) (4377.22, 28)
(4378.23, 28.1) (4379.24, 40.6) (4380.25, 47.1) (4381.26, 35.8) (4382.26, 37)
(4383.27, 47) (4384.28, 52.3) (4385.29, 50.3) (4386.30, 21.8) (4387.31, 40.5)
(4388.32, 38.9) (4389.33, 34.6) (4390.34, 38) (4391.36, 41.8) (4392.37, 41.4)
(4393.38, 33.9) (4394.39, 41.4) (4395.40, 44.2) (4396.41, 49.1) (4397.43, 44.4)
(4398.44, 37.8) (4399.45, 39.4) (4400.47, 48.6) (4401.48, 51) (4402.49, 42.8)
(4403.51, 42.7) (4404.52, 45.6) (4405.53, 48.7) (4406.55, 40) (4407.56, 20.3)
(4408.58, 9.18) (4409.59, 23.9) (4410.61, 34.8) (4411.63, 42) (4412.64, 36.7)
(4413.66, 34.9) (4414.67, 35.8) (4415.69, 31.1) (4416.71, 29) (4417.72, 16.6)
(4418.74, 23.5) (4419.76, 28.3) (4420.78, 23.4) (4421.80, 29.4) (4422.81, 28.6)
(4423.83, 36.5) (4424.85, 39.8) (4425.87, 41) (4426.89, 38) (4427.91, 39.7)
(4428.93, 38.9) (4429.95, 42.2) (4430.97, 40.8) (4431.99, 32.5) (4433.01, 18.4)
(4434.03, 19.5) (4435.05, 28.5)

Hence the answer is 9.6 angstrom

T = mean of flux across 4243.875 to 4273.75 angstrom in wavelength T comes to 41.2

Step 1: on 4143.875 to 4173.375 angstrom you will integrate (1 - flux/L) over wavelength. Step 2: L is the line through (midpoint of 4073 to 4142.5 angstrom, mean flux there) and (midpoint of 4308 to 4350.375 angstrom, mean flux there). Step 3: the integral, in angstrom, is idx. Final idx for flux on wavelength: 9.4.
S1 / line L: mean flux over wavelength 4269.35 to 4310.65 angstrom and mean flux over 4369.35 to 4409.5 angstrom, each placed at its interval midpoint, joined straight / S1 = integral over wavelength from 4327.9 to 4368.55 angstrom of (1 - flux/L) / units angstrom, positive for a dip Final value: 9.6 angstrom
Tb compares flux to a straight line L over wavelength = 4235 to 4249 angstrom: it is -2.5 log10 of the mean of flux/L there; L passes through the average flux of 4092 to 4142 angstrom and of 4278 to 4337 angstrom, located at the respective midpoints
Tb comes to 0.09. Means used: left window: 41.1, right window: 44.8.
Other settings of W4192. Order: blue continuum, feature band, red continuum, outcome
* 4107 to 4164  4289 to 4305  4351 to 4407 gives -4.0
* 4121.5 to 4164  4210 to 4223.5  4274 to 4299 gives -1.7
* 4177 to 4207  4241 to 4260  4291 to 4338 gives -1.2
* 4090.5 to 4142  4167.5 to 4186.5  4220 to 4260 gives 9.2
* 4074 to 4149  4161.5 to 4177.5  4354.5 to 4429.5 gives 8.3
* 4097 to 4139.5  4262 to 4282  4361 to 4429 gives -1.9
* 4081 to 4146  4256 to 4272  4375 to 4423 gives -2.4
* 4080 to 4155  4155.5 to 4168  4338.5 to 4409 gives 5.1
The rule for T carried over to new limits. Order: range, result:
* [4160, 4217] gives 31.2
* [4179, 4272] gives 41.3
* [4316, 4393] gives 36.4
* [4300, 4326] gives 45.3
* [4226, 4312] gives 44.4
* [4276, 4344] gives 43.8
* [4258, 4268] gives 46.6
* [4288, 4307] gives 45.2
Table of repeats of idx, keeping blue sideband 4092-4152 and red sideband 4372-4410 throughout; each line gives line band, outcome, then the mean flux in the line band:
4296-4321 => -3.3 angstrom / 44.6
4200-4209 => -3.4 angstrom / 55.3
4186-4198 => 4.2 angstrom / 26.3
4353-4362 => 3.7 angstrom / 22.9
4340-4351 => 1.5 angstrom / 33.6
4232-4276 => -3.5 angstrom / 43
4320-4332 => -3.9 angstrom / 52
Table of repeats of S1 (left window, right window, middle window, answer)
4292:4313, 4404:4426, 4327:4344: 0.85 angstrom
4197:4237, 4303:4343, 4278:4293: 0.78 angstrom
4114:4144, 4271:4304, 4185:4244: -1.99 angstrom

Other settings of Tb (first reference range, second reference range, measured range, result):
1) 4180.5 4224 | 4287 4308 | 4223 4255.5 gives -0.059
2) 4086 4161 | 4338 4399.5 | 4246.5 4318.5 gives -0.225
